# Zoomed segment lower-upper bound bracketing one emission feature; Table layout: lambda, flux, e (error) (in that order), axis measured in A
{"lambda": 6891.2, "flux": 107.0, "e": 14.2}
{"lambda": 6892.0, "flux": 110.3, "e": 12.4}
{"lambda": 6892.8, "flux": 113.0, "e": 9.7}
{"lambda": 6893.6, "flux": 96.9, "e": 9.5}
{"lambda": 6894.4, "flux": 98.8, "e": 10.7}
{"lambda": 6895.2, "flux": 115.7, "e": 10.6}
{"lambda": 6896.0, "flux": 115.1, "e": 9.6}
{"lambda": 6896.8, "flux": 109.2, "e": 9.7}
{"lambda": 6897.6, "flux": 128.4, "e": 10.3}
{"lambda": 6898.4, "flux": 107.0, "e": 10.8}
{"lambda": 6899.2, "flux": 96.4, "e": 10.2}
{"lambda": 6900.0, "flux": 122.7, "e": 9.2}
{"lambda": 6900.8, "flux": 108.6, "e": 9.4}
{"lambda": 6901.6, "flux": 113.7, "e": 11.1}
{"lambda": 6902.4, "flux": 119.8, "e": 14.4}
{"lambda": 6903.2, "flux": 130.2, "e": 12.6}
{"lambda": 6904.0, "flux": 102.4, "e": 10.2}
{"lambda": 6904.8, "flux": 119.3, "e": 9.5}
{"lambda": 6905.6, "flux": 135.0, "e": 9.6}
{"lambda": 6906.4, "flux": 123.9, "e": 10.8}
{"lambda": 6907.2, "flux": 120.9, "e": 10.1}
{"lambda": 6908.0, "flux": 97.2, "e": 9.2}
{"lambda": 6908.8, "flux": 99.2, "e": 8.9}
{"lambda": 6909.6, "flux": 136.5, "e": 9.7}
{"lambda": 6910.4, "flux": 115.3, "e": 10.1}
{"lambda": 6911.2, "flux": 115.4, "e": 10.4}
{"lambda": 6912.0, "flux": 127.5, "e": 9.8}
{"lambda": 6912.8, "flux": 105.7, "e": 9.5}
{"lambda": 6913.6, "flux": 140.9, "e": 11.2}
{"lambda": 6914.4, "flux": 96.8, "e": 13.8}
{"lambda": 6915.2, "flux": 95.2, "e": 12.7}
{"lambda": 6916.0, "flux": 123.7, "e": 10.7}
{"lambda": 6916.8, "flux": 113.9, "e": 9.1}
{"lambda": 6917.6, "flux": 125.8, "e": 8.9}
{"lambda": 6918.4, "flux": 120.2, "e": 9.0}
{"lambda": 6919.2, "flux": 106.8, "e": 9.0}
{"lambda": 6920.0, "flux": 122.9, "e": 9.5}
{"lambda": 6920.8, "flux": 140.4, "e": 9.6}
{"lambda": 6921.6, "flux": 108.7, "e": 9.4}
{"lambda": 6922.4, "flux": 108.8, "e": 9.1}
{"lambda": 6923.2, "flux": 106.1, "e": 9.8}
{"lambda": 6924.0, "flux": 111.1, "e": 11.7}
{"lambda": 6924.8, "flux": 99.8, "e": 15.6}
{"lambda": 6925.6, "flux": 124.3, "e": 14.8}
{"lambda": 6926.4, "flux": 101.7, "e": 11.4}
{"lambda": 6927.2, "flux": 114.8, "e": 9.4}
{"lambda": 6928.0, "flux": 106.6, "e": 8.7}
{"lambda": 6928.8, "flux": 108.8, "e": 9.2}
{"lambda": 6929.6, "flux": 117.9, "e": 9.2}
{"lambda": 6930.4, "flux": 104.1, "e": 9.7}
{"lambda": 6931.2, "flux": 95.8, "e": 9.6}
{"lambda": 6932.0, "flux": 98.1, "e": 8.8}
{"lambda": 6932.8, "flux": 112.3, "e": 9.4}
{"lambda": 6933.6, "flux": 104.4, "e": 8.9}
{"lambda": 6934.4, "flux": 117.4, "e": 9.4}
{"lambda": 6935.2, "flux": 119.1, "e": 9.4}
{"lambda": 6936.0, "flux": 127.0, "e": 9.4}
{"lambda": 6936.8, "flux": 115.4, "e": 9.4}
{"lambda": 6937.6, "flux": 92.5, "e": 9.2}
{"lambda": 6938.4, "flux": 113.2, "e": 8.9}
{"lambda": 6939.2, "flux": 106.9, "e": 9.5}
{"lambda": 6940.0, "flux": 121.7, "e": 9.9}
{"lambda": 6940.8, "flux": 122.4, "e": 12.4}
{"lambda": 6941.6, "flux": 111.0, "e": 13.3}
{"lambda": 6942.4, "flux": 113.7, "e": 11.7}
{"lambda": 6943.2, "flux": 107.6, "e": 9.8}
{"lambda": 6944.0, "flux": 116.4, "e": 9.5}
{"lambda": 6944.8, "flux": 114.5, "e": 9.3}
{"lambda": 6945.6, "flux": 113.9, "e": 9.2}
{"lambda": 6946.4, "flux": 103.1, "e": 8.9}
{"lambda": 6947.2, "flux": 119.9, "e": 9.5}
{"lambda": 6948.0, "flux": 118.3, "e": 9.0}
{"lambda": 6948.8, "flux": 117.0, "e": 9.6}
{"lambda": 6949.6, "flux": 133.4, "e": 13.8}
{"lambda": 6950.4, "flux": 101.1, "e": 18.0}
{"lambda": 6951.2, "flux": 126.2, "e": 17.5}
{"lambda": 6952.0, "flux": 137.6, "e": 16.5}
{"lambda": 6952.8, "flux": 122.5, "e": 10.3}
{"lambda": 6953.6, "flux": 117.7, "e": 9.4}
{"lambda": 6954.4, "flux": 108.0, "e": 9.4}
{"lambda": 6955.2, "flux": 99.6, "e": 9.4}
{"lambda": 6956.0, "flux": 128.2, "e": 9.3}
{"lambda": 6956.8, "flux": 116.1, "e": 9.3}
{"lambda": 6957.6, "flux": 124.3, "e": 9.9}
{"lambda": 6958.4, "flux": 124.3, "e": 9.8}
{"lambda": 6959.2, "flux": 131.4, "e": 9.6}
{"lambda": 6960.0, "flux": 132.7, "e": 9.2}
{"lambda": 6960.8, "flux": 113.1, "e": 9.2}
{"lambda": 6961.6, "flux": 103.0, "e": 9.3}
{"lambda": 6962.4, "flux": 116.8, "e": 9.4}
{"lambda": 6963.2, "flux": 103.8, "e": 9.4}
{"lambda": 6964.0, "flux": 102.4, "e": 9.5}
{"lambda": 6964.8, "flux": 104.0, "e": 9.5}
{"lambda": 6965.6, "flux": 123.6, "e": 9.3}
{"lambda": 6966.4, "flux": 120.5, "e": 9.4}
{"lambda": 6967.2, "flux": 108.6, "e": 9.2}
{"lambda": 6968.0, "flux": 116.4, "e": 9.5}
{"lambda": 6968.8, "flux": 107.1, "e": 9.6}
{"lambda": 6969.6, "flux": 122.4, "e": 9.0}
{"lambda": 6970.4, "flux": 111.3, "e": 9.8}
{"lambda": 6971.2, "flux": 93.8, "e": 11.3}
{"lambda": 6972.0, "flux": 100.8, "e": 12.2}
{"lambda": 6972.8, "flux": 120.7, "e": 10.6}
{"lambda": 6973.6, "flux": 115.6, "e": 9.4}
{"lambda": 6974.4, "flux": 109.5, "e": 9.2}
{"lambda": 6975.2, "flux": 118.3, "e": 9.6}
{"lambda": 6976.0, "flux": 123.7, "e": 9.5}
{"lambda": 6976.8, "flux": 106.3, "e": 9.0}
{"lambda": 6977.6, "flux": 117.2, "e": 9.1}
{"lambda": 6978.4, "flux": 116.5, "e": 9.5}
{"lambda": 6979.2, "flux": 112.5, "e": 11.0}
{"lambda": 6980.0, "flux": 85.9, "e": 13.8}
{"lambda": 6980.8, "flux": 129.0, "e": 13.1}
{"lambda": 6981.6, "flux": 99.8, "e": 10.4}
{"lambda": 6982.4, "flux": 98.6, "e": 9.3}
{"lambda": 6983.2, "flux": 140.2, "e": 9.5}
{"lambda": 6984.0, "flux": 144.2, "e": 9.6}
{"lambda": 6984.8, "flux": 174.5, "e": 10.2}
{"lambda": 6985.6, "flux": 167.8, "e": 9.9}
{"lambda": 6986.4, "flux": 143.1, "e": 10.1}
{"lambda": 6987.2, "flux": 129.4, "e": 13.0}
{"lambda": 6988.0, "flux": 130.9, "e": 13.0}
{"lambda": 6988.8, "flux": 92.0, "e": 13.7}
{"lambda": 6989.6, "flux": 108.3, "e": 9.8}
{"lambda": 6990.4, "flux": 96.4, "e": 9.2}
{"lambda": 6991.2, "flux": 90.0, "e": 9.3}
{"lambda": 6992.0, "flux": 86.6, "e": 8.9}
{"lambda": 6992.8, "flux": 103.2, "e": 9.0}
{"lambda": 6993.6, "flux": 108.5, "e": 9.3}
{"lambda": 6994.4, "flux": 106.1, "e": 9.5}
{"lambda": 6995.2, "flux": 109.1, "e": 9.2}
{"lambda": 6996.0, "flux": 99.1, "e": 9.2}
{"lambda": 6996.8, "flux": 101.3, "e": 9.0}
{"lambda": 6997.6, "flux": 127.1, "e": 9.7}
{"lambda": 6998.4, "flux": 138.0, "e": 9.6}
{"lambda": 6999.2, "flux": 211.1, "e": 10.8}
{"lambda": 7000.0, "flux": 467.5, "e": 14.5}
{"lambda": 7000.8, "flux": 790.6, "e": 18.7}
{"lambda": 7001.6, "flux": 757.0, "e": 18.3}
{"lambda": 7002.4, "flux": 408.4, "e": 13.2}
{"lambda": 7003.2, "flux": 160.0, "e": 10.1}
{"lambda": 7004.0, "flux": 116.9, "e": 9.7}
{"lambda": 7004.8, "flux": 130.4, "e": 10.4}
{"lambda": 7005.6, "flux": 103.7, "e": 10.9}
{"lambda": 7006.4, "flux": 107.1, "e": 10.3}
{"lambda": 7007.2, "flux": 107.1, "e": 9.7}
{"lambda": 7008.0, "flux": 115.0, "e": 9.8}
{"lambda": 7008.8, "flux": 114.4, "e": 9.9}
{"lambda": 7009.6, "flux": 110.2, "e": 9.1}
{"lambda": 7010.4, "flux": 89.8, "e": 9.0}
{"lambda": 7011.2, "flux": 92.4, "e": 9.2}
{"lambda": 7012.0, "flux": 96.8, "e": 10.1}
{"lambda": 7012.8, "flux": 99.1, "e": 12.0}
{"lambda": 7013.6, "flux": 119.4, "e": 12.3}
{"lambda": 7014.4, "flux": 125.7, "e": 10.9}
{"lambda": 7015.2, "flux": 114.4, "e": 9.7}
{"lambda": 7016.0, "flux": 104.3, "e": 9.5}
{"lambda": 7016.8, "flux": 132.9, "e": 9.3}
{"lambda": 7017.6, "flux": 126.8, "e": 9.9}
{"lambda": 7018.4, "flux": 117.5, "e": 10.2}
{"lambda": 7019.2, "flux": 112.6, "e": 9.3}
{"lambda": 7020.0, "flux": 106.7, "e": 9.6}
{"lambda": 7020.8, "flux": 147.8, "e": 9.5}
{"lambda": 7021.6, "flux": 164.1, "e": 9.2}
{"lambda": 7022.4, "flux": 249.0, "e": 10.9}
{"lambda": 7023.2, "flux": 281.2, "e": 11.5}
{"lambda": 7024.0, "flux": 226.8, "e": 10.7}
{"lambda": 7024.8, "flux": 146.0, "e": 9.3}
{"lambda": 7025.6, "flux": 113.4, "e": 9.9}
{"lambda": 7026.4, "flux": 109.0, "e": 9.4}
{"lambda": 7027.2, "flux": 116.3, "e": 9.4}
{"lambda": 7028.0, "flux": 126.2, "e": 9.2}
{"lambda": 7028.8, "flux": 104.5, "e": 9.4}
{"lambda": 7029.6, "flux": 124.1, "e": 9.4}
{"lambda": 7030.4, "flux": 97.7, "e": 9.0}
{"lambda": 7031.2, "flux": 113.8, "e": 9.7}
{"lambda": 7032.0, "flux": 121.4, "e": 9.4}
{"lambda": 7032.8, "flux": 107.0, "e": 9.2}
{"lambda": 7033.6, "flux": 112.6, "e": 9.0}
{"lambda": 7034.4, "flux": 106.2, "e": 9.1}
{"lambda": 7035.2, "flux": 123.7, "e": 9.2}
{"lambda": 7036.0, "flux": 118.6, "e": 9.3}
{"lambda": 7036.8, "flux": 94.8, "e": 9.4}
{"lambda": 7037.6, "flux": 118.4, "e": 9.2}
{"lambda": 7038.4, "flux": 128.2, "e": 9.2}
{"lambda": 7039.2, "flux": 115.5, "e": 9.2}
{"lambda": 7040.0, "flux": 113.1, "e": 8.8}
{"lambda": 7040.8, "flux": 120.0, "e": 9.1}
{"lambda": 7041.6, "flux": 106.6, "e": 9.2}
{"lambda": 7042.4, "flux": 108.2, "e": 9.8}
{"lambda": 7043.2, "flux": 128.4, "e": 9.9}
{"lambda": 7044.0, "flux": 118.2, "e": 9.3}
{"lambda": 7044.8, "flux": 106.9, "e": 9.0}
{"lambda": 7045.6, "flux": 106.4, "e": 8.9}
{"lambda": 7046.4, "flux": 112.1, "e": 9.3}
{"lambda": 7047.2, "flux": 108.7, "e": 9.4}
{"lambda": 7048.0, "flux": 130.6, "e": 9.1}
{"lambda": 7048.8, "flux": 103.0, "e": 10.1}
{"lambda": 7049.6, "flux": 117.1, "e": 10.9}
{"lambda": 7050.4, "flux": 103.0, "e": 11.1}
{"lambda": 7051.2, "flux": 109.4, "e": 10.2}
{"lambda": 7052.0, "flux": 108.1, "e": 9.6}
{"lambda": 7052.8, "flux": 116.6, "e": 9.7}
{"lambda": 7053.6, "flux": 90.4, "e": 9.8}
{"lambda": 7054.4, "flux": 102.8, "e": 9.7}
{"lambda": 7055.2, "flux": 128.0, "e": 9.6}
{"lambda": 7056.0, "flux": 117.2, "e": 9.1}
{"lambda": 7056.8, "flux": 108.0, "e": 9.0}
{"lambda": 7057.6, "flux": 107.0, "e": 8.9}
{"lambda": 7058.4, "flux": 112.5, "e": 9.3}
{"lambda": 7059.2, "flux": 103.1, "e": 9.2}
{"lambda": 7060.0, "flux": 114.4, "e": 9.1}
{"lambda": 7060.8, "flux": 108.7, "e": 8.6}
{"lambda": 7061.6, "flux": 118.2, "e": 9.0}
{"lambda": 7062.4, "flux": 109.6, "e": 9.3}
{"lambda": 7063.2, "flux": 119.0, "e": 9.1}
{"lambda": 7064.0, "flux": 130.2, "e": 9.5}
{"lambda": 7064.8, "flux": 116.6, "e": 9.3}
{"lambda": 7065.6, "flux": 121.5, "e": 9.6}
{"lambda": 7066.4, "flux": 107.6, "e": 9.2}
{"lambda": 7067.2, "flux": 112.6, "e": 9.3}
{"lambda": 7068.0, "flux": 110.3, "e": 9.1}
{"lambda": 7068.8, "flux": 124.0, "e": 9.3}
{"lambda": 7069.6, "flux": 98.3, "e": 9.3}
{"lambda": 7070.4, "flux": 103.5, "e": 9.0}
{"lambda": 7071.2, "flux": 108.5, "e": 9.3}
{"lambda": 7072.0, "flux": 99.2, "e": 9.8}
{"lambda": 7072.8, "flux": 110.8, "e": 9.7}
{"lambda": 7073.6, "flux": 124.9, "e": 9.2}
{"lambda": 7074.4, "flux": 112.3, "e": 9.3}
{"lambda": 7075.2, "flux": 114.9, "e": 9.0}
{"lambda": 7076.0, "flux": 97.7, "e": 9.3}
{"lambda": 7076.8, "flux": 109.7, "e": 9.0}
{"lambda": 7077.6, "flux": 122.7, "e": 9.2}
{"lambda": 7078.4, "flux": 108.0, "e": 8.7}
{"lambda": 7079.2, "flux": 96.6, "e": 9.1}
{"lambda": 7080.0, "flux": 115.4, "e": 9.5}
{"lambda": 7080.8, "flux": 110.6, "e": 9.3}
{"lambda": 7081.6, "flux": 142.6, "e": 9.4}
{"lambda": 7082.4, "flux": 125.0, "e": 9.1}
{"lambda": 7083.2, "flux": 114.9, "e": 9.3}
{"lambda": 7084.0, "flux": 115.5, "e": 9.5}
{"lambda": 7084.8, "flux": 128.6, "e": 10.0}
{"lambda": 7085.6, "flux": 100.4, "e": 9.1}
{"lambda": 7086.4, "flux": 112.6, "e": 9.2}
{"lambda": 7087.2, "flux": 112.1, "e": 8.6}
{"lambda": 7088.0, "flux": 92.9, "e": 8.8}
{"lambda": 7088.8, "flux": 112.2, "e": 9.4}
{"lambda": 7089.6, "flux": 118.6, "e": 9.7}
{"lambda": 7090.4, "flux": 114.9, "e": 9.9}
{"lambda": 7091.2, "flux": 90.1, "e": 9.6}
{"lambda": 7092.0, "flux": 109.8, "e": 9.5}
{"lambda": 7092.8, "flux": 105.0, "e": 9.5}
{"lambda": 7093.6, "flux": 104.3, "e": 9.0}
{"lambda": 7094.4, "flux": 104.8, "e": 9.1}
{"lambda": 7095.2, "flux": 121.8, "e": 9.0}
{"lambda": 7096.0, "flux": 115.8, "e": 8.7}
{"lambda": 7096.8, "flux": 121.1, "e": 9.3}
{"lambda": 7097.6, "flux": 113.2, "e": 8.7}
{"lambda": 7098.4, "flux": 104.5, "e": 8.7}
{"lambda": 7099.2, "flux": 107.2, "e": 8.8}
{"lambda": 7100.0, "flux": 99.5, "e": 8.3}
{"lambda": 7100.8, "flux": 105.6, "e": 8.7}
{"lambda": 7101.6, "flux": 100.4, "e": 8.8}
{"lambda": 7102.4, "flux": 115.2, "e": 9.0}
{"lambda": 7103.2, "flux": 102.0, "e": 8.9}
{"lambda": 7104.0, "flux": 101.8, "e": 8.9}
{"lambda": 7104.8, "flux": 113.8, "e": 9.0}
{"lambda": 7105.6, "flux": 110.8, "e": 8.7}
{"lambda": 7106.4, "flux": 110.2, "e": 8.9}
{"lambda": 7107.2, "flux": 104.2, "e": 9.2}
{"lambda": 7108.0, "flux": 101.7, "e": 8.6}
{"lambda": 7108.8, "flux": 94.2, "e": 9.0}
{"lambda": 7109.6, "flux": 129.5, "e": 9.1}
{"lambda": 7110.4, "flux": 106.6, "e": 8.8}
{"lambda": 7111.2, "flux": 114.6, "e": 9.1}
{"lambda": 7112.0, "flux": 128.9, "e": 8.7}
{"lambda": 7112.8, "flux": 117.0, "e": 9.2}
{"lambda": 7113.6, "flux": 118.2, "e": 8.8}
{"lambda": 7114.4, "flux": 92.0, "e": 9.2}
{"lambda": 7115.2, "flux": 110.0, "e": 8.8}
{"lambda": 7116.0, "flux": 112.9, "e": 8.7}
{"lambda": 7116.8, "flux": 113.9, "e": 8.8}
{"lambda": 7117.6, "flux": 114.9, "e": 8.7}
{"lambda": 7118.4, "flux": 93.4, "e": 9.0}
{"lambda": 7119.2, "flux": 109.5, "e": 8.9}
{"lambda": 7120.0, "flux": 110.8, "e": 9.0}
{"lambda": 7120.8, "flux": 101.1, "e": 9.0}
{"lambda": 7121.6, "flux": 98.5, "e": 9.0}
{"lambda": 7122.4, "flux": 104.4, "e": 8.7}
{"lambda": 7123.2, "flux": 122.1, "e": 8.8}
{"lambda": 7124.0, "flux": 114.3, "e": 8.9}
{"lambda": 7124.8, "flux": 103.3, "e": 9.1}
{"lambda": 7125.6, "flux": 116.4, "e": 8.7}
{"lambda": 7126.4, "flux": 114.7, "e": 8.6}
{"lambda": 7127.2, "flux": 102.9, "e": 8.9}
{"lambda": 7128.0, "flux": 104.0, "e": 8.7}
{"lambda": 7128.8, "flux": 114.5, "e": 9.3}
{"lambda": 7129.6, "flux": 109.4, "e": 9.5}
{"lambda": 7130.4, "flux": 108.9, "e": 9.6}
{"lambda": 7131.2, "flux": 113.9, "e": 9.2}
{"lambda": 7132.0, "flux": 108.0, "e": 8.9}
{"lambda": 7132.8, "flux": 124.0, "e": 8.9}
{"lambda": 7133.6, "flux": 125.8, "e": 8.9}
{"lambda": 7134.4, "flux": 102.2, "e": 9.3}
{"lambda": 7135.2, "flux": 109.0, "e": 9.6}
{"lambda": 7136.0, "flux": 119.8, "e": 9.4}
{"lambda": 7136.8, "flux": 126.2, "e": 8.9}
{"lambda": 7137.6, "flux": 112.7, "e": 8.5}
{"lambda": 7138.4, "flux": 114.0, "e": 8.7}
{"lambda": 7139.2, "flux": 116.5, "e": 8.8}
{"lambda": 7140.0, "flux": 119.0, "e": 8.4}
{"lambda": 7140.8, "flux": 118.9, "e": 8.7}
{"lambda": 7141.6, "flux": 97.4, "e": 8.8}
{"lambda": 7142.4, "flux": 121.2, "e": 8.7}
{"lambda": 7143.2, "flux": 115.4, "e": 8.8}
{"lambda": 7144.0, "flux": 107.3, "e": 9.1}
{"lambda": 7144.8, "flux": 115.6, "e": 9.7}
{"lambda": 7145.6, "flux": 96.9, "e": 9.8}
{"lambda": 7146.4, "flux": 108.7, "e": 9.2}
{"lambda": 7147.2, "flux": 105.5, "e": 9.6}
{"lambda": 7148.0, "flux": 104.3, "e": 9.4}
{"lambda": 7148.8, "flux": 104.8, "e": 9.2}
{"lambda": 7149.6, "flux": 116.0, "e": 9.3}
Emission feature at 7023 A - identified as [N II] 6583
